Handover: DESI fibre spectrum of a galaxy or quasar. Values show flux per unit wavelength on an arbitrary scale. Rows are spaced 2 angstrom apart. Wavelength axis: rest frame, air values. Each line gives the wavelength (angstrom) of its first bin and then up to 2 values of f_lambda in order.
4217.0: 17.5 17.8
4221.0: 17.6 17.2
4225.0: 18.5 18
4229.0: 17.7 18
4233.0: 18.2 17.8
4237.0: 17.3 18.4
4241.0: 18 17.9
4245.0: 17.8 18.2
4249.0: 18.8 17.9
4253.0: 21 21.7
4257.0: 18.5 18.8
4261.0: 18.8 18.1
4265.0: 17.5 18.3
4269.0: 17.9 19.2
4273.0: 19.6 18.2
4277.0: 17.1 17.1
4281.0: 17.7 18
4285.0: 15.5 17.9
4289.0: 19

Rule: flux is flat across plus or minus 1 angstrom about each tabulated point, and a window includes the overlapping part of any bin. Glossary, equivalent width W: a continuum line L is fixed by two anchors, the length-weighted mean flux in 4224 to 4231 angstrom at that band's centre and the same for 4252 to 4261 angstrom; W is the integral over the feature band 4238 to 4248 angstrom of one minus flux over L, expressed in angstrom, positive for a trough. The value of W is 0.51 angstrom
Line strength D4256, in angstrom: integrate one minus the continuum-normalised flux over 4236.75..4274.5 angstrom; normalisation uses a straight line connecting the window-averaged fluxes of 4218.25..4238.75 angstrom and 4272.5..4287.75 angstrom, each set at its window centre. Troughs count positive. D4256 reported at -2.0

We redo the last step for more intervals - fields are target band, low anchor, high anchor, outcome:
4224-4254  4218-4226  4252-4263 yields 0.67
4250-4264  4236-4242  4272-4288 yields -1.16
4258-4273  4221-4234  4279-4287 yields -0.90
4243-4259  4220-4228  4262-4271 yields -0.92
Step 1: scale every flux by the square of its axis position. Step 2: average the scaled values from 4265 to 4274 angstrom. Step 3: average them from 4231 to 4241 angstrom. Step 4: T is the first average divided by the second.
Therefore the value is 1.1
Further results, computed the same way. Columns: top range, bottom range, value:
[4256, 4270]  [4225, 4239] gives 1.03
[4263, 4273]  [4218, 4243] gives 1.04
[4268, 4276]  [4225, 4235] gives 1.06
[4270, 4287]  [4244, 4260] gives 0.94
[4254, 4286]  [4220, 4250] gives 1.03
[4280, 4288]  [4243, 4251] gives 0.97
